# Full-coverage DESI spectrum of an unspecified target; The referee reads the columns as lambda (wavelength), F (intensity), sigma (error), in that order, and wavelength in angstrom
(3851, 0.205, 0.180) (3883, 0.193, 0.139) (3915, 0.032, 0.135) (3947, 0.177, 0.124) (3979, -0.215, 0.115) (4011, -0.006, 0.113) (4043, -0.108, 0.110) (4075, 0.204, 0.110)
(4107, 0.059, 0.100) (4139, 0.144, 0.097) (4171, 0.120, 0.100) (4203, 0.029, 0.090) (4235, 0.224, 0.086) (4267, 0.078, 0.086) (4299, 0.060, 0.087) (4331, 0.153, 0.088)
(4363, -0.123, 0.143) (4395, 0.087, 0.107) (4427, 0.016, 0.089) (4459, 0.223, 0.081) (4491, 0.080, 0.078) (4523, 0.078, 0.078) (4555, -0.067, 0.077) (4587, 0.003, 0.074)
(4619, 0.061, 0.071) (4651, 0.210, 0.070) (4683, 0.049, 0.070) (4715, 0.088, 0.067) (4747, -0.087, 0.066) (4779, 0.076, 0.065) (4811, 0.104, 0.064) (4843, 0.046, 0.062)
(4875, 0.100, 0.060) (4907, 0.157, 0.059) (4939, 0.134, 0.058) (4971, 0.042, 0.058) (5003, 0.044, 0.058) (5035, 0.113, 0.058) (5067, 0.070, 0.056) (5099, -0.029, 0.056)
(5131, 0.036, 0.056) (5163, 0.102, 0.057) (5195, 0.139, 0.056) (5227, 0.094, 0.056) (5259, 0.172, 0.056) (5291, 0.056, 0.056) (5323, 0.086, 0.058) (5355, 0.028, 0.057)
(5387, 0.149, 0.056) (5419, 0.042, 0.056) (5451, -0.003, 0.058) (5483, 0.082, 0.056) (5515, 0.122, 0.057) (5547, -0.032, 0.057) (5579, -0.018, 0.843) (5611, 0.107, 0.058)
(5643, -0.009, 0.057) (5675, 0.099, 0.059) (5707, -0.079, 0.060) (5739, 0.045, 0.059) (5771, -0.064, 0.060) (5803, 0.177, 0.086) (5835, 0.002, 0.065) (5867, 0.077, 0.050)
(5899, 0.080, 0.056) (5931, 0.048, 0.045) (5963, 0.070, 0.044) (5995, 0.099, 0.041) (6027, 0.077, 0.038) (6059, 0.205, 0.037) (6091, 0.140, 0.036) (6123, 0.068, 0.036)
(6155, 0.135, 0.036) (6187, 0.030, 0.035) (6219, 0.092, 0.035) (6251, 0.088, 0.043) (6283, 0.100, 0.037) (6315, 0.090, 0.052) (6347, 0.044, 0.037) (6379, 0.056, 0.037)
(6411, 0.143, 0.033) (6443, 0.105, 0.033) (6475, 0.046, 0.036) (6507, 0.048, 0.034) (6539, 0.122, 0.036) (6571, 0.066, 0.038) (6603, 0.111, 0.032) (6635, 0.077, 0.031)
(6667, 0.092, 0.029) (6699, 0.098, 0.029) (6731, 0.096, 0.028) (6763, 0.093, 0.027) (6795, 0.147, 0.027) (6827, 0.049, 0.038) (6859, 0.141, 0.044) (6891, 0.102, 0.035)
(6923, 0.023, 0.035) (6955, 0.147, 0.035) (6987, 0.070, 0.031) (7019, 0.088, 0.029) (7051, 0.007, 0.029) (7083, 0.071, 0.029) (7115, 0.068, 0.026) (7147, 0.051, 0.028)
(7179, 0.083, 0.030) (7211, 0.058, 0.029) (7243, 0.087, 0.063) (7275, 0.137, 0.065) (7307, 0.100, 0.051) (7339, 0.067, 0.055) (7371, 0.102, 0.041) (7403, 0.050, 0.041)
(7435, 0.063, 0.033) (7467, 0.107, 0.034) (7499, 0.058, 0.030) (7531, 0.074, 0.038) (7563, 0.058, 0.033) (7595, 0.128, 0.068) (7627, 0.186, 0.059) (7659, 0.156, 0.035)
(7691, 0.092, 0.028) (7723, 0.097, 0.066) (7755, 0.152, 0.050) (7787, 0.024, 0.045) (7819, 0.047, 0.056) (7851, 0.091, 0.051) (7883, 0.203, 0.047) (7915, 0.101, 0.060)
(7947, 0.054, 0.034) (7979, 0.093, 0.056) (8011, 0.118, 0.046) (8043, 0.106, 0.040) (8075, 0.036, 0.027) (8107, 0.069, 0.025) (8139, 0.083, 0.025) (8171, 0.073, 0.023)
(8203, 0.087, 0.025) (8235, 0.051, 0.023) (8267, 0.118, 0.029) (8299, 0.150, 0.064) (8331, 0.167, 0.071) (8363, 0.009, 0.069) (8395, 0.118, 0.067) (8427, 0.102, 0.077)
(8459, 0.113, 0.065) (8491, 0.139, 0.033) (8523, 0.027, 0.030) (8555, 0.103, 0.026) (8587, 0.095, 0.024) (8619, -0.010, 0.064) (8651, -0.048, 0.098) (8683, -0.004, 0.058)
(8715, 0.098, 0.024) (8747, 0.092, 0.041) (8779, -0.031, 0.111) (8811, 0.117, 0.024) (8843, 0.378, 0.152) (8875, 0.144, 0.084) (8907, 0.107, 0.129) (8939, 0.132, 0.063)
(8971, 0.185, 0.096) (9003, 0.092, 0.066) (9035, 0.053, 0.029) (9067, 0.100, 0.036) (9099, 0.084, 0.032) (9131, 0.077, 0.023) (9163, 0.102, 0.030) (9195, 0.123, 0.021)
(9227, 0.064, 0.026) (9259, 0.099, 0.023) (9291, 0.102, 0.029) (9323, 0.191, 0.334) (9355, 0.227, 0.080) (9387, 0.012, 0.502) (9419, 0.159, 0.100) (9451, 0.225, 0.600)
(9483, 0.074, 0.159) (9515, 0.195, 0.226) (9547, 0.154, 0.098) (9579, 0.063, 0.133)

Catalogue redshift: 1.374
